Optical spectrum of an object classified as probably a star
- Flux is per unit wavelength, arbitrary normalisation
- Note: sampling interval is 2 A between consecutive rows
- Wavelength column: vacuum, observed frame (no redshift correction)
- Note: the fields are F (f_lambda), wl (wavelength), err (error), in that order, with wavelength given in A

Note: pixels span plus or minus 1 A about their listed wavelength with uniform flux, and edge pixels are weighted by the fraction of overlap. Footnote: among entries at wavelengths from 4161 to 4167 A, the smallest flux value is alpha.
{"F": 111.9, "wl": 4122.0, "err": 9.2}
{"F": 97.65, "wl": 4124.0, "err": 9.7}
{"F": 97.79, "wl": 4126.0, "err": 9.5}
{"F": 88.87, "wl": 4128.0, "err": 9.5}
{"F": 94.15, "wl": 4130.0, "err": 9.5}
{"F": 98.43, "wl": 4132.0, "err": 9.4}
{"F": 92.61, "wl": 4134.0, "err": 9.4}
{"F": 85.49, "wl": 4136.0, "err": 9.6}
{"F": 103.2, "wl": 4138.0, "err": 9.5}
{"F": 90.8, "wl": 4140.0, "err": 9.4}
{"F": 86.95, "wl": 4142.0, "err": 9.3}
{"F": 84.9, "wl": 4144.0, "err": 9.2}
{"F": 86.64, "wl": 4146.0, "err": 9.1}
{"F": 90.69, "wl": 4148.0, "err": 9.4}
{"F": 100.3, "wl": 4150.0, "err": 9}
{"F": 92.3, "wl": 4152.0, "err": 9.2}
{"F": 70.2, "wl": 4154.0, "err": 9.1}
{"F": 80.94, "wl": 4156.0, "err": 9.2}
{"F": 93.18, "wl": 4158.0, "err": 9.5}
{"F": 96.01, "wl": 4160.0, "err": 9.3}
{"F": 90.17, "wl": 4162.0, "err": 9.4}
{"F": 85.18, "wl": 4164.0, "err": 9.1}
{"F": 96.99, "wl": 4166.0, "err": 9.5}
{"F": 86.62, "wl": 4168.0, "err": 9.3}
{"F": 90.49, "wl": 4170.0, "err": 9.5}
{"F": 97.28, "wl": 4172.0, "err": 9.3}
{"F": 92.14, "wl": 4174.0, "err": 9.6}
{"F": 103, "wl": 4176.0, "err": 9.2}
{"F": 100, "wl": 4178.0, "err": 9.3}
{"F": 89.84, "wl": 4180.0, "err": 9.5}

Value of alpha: 85.18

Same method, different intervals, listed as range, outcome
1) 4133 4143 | 85.49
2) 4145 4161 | 70.2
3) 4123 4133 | 88.87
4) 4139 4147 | 84.9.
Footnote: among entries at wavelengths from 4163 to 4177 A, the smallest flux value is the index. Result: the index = 85.18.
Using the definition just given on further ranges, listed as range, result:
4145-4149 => 86.64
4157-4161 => 93.18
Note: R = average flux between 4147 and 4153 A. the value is 94.4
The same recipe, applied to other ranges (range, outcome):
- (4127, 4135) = 93.5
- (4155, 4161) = 90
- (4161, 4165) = 87.7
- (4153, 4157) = 75.6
